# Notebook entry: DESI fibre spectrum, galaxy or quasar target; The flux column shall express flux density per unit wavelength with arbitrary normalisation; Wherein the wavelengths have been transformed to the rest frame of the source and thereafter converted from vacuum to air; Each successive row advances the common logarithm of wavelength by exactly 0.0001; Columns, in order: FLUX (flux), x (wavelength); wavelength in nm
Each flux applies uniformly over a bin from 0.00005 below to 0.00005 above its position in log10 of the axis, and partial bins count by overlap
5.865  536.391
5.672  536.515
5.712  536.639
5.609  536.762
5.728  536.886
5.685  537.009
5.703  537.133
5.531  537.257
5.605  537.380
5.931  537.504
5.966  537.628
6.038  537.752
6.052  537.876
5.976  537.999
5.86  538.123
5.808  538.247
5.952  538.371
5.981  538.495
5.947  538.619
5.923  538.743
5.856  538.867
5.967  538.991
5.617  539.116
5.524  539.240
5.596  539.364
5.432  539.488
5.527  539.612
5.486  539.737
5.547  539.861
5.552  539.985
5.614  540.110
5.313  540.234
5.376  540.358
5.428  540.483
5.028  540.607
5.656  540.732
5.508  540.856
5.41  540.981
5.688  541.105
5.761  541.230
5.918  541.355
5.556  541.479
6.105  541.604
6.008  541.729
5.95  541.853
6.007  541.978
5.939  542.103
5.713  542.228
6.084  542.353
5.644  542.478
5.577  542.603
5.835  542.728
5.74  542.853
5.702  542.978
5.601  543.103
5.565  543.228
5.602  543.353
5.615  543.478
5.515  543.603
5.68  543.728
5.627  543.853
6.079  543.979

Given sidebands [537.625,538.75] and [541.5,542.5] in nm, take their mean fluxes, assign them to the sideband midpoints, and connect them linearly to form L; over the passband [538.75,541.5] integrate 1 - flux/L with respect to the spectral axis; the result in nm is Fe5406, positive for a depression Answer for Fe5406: 0.17 nm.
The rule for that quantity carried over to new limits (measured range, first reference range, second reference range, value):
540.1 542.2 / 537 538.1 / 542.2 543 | 0.04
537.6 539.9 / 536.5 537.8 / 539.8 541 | -0.08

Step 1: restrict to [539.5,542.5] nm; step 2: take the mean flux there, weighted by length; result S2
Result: 5.65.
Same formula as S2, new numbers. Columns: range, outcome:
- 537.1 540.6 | 5.71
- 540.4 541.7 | 5.61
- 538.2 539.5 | 5.79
